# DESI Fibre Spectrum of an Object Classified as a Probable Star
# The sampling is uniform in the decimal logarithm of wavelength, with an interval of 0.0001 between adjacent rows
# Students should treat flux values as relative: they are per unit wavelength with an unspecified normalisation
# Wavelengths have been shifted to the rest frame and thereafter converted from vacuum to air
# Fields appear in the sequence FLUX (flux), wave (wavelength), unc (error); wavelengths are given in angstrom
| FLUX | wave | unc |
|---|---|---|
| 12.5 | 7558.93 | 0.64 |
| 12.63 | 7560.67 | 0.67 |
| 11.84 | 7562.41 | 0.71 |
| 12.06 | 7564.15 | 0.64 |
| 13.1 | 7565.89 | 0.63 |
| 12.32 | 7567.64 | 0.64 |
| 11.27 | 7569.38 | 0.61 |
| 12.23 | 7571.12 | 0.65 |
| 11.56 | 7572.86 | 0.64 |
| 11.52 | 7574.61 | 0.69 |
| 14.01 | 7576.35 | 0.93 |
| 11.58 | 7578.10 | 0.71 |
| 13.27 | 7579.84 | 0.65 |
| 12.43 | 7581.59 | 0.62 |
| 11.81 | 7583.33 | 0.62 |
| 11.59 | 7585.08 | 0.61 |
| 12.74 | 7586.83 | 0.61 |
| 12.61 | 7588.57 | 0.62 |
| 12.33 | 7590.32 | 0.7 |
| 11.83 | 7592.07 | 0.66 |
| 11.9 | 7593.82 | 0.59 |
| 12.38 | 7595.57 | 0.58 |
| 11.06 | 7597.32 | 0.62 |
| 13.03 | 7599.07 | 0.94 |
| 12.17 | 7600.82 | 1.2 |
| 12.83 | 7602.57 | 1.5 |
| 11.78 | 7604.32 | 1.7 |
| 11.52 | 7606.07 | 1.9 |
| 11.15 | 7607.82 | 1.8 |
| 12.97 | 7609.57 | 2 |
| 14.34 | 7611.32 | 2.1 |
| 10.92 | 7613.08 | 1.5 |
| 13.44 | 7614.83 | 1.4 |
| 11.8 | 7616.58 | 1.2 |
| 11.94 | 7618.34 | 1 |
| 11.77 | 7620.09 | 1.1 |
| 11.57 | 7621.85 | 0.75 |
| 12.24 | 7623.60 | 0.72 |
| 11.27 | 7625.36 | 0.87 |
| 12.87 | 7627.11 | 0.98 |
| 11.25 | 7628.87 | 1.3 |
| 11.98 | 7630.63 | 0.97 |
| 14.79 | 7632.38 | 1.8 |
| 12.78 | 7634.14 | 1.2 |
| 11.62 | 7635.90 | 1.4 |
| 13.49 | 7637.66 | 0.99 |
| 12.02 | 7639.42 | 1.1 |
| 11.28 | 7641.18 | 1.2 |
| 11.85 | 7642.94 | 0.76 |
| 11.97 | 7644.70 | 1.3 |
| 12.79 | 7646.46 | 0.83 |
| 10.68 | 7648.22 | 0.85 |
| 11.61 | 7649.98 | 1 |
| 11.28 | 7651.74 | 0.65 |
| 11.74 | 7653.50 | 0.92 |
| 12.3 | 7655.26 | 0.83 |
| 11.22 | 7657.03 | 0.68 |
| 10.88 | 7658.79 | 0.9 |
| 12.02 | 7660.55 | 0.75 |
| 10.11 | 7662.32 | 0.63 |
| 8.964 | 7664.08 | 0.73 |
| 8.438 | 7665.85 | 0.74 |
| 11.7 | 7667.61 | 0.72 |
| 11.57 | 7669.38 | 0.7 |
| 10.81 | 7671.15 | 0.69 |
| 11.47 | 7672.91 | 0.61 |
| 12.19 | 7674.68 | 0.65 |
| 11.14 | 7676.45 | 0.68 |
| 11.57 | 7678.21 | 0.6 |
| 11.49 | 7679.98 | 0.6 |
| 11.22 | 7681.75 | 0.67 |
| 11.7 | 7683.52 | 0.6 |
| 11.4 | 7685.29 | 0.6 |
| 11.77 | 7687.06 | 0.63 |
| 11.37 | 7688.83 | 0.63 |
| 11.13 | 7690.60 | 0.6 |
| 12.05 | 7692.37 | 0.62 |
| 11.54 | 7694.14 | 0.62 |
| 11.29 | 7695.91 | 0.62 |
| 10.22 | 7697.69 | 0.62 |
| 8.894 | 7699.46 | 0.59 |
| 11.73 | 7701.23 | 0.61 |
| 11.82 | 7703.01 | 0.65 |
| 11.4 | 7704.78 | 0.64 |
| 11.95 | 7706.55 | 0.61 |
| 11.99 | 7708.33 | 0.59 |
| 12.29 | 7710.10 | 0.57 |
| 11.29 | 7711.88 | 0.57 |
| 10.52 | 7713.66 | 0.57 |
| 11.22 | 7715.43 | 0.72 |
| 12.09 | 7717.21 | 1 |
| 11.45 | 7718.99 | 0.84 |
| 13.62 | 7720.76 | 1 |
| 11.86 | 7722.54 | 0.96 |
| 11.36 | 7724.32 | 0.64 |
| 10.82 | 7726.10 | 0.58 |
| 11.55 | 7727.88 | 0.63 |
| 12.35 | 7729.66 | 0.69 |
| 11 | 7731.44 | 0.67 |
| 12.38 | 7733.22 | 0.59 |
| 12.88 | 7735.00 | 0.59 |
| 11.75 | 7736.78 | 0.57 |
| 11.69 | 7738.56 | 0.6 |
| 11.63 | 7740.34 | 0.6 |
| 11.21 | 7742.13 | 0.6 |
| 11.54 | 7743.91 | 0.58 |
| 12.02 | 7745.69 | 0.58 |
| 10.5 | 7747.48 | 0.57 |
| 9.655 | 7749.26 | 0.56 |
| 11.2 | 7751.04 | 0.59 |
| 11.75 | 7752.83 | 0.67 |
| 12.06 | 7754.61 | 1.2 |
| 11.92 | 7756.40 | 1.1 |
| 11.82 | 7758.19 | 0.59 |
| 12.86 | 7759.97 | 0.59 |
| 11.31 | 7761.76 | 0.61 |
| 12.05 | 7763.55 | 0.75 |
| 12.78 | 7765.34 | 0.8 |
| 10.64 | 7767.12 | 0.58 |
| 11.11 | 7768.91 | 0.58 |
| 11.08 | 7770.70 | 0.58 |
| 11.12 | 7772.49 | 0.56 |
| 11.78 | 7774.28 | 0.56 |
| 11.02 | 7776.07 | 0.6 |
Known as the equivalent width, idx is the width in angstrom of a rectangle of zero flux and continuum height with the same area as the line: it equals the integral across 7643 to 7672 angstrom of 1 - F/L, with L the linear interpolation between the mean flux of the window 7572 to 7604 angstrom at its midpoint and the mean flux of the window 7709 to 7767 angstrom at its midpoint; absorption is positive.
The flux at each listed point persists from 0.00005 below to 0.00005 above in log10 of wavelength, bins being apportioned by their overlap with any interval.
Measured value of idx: 2.0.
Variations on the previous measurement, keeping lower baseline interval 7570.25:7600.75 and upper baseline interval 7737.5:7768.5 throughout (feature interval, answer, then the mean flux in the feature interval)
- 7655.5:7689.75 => 2.2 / 11.1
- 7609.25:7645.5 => -0.7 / 12.3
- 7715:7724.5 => -0.3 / 12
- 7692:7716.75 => 1.0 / 11.3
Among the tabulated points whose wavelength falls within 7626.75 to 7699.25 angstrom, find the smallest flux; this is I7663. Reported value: 8.438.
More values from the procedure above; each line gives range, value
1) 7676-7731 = 8.894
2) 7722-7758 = 9.655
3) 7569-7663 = 10.11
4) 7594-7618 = 10.92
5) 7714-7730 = 10.82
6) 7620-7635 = 11.25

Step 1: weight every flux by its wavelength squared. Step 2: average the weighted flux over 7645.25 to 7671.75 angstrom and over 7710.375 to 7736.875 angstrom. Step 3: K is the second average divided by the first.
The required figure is 1.08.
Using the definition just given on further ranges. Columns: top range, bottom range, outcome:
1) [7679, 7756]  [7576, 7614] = 0.97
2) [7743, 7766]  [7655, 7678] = 1.09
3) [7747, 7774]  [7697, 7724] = 1.01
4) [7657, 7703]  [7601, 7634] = 0.92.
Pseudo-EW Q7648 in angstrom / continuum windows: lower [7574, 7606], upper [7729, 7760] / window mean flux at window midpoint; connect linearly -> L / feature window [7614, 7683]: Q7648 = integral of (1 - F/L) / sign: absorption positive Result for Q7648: 2.06 angstrom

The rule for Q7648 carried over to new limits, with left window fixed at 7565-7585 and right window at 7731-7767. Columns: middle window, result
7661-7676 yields 1.6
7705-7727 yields 0.2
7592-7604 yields 0.0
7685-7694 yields 0.2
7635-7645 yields 0.0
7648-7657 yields 0.3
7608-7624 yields -0.2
